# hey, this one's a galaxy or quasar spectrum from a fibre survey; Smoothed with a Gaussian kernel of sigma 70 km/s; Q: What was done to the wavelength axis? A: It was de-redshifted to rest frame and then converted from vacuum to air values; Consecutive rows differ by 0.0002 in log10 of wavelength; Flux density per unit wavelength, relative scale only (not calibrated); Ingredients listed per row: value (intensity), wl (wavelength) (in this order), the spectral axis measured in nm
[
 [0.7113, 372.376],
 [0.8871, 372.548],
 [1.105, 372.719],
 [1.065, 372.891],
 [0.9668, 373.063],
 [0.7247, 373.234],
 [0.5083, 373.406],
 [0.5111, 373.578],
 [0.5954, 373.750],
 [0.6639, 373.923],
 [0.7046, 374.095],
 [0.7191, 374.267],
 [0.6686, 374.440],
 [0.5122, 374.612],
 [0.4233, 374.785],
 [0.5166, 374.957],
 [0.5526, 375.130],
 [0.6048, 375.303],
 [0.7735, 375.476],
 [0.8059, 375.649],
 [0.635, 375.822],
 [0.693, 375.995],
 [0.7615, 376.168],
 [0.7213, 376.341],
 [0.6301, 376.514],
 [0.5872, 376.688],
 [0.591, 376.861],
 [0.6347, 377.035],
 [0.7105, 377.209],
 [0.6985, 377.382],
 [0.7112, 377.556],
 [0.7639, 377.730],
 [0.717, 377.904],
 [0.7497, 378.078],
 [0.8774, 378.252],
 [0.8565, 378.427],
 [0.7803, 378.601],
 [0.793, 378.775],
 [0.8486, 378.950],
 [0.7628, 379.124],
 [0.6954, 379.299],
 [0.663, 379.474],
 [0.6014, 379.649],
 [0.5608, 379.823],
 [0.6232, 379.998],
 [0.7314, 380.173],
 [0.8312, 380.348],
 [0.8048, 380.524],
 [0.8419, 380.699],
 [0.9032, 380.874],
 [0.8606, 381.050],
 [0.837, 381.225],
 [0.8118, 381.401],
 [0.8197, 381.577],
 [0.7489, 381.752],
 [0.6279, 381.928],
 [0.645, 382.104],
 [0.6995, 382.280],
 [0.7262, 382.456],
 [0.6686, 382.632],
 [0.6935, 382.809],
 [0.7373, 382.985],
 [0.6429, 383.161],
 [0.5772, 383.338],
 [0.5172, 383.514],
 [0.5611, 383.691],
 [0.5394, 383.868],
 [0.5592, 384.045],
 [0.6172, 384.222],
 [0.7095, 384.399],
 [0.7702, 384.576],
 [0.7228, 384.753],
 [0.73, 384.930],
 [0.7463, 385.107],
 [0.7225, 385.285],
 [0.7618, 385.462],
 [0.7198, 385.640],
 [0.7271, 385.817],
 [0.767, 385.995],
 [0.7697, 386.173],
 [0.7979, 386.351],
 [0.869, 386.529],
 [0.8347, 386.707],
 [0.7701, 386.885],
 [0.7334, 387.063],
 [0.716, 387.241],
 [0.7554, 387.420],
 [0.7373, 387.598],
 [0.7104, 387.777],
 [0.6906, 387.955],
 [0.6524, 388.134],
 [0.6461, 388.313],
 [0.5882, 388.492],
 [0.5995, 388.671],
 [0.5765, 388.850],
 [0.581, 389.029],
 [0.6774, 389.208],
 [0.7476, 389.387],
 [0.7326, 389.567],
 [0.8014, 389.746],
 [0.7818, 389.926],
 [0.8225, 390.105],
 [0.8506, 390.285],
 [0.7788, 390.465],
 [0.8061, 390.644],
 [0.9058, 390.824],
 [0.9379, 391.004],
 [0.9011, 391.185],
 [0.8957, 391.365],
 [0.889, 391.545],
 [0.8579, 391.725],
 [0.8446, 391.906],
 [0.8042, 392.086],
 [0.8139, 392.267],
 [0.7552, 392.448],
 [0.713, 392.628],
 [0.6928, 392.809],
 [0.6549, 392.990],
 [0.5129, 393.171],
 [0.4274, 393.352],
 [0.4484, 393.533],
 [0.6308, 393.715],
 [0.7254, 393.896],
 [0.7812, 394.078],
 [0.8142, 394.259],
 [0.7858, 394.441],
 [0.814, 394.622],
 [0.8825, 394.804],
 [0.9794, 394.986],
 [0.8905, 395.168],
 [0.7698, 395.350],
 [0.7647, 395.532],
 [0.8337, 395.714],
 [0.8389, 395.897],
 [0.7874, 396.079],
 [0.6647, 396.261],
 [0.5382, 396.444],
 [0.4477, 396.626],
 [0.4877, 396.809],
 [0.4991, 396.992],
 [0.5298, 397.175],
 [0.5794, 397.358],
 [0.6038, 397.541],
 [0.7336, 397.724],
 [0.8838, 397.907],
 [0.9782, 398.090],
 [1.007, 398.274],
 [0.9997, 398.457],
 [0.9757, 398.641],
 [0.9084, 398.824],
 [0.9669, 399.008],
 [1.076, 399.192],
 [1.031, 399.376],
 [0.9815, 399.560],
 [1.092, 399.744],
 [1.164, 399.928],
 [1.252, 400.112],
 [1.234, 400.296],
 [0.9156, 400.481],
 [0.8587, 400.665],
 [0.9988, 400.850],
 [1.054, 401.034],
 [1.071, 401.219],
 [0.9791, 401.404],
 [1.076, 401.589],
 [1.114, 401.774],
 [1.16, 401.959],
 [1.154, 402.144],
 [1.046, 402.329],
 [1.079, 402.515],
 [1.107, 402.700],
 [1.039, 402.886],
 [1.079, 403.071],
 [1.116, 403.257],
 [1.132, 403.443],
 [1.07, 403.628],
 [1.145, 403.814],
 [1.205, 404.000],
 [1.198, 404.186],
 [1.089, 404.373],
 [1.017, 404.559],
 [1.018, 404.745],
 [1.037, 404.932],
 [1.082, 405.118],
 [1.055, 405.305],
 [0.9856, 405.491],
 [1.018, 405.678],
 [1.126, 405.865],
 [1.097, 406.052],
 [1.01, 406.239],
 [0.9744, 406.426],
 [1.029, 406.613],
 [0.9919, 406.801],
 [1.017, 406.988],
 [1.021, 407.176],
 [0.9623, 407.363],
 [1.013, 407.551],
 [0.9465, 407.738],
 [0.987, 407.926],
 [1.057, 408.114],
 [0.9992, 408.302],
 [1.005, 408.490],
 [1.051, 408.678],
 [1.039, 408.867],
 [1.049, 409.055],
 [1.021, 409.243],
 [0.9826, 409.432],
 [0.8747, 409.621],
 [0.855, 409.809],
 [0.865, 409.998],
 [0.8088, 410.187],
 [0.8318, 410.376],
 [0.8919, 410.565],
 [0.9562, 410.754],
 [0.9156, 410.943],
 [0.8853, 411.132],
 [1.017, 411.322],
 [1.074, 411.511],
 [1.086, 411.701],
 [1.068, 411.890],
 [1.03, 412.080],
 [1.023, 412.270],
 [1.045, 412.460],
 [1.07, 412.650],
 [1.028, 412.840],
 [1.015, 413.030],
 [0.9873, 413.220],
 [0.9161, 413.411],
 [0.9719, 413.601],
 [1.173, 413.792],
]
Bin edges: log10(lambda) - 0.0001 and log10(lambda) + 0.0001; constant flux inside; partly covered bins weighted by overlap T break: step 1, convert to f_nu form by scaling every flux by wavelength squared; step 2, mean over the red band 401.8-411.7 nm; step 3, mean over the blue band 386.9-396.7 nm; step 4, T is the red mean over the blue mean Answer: 1.49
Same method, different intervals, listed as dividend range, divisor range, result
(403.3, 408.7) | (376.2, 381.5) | 1.62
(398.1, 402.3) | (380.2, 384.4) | 1.62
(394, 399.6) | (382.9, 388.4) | 1.20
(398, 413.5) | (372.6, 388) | 1.63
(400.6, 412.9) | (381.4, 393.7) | 1.57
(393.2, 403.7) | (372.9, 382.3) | 1.40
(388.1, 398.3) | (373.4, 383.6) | 1.14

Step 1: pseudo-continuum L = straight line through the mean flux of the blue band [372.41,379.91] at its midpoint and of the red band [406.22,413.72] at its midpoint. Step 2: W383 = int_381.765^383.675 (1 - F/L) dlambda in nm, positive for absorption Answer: 0.27 nm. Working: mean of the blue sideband 0.706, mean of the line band 0.654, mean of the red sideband 0.985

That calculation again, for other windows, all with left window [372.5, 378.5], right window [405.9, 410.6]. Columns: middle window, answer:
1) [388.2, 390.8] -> 0.326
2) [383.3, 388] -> 0.467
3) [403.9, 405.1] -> -0.187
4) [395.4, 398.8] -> 0.577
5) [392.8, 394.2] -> 0.402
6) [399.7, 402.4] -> -0.473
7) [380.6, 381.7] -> -0.135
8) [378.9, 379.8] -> 0.045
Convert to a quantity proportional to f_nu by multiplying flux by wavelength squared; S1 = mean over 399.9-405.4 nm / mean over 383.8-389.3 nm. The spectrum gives 1.67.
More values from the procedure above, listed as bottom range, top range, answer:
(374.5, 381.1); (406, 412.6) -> 1.64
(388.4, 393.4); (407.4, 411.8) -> 1.41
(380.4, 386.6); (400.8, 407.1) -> 1.65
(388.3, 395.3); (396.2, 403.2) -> 1.29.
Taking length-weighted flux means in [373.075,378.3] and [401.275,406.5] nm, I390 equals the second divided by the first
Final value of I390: 1.63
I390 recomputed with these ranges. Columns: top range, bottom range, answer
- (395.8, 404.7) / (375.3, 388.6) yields 1.34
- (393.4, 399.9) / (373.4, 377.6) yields 1.24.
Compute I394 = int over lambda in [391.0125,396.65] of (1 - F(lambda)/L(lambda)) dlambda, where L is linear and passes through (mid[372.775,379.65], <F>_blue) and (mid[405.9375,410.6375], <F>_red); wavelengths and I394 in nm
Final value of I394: 0.64 nm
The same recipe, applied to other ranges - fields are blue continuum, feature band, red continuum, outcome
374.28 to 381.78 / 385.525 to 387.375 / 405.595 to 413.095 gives 0.046 nm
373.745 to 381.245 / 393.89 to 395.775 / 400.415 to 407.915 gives 0.212 nm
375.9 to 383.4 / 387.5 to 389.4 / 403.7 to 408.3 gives 0.412 nm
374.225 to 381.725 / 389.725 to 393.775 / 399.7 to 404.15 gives 0.724 nm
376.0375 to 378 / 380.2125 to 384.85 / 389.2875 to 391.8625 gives 0.212 nm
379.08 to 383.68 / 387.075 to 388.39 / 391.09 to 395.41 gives 0.064 nm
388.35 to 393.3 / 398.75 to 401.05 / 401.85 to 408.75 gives -0.235 nm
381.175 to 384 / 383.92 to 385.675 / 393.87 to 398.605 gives -0.037 nm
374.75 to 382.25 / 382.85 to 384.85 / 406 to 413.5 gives 0.342 nm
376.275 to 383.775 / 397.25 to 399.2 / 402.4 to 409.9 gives 0.147 nm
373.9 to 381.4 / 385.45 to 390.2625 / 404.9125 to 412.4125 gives 0.459 nm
